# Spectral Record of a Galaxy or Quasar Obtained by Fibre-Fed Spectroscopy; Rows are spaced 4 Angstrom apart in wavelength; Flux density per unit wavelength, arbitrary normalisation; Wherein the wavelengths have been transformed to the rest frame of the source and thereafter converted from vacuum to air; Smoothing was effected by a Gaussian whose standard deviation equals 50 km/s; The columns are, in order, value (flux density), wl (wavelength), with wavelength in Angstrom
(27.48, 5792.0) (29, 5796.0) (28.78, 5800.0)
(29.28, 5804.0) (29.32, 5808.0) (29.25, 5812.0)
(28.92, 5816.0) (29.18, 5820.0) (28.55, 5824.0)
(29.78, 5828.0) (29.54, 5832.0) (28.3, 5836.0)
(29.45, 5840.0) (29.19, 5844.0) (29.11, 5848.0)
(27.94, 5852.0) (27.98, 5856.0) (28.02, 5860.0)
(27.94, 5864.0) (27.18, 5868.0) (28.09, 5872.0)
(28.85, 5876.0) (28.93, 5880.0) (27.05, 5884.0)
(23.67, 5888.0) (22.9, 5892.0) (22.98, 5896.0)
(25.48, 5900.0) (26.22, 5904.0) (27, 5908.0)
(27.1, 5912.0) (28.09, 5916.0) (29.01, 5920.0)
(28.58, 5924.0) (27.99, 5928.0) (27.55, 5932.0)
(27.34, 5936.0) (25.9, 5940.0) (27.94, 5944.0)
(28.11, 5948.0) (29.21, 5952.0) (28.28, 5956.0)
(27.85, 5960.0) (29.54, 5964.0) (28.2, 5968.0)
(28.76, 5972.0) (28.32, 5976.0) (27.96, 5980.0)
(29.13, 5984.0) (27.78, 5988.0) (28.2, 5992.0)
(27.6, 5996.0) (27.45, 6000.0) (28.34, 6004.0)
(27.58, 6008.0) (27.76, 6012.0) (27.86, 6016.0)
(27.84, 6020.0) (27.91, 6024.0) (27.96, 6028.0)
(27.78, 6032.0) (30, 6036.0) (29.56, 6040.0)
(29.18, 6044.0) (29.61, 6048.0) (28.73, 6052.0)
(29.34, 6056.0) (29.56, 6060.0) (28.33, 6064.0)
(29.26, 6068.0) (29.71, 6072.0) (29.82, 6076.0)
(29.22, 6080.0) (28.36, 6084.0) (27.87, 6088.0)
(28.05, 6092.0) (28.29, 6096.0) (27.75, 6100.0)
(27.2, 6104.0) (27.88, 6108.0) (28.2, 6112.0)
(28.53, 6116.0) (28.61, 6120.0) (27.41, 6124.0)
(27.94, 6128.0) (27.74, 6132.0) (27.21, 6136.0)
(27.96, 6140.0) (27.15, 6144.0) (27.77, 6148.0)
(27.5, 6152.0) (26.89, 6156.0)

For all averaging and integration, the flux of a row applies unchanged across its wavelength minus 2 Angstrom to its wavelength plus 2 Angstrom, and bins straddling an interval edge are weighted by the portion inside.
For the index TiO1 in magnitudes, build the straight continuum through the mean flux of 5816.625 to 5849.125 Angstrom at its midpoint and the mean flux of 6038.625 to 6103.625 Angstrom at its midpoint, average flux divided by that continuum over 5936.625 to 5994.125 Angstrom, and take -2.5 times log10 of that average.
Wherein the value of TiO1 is 0.03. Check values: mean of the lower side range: 29.1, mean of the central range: 28.2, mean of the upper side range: 28.9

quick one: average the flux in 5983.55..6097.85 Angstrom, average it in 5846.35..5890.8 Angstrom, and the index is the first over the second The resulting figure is 1.0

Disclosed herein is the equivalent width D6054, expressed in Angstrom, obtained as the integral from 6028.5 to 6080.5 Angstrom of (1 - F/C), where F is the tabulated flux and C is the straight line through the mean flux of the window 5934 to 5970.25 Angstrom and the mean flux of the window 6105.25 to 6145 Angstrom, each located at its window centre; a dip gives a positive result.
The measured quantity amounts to -2.3 Angstrom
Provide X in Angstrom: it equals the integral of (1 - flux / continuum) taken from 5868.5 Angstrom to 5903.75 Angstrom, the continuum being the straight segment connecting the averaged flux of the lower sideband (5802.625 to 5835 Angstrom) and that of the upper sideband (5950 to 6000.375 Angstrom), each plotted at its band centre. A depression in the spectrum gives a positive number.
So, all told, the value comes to 3.4 Angstrom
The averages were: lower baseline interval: 29.2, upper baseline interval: 28.4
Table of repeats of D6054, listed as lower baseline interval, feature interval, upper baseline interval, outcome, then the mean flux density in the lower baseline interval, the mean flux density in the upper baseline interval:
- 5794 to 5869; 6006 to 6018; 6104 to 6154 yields 0.2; 28.8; 27.8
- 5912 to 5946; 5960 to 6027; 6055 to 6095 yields 0.3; 27.8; 28.9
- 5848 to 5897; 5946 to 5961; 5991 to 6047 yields -0.4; 27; 28.2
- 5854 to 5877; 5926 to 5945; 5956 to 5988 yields 0.7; 28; 28.5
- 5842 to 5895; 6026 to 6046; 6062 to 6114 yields -0.5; 27.4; 28.5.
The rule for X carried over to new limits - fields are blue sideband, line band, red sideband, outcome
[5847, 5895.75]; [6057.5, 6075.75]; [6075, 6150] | -0.9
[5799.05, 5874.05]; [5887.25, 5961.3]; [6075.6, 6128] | 4.1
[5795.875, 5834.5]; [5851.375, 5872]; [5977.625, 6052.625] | 0.8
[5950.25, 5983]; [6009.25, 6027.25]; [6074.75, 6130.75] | 0.4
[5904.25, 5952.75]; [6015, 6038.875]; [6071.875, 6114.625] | -0.2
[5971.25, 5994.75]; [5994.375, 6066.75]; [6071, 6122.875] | -0.4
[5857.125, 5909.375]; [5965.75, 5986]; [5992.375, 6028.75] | -0.8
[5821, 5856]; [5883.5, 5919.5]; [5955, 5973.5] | 3.8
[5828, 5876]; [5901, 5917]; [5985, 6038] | 0.8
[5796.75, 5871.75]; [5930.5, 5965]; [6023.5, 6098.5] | 1.1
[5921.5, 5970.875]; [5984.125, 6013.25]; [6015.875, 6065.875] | 0.6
